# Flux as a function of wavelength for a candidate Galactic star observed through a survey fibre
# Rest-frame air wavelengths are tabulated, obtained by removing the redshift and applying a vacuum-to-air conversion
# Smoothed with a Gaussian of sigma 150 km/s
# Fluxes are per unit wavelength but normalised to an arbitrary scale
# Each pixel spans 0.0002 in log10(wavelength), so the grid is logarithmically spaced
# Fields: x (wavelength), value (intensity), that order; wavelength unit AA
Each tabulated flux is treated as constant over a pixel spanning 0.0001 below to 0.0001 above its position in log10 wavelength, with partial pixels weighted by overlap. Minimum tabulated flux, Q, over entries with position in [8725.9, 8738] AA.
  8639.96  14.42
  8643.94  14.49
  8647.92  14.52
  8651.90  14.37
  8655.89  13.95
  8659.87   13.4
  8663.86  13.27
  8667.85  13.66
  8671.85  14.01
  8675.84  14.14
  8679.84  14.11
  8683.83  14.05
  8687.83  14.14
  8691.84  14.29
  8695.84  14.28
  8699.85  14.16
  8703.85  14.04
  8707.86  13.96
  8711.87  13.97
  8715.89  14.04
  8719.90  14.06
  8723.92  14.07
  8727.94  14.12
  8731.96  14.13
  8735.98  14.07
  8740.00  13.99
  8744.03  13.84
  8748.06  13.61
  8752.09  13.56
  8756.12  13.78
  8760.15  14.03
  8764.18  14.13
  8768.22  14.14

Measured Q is 14.07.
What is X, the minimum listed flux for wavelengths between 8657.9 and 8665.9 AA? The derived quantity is 13.27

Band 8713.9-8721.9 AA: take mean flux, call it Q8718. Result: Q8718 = 14.1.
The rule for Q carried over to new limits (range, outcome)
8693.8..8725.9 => 13.96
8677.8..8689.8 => 14.05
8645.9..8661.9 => 13.4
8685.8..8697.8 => 14.14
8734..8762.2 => 13.56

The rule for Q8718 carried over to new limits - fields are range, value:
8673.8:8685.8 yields 14.1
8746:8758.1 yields 13.6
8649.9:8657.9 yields 14.2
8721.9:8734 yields 14.1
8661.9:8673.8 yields 13.6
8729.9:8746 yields 14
